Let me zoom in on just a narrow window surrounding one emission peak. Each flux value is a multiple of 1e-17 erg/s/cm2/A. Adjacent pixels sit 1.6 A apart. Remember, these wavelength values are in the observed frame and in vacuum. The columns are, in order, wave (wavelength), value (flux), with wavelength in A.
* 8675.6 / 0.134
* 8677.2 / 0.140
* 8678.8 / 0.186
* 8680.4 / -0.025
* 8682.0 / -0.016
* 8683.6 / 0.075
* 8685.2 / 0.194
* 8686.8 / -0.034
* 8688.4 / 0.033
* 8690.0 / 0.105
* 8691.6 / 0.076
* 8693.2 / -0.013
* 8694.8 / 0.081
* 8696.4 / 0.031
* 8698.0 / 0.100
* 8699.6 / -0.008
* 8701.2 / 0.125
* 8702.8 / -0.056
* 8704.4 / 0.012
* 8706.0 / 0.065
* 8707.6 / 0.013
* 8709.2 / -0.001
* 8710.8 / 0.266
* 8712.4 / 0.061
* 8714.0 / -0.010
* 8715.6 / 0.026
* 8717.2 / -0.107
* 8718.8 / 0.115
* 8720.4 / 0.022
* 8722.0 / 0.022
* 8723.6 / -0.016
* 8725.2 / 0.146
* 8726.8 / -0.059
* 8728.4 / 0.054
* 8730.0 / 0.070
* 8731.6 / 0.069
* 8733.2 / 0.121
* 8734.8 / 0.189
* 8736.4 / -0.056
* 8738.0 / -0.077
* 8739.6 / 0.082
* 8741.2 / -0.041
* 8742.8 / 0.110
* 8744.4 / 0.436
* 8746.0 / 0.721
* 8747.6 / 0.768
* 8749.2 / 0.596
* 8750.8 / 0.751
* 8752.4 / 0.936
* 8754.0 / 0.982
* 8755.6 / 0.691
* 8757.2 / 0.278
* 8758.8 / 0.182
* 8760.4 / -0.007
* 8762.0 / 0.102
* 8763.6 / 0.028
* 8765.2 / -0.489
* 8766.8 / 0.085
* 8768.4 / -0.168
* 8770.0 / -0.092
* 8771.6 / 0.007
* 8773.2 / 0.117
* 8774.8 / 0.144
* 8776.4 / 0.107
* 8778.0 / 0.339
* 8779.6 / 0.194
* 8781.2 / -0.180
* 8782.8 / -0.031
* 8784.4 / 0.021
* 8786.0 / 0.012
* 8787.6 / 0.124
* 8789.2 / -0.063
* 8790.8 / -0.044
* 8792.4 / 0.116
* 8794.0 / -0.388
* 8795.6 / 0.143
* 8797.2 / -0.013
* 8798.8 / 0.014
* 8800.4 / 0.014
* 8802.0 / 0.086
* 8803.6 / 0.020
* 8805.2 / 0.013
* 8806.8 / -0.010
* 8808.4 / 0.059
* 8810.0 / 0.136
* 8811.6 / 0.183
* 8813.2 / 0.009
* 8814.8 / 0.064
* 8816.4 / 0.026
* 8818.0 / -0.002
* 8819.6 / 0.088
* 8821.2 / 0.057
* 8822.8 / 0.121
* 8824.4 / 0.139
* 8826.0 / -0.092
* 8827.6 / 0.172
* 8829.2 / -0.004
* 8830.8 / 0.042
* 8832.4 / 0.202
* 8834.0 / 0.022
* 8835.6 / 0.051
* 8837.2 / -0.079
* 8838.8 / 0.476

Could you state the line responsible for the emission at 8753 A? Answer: [O II] 3727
